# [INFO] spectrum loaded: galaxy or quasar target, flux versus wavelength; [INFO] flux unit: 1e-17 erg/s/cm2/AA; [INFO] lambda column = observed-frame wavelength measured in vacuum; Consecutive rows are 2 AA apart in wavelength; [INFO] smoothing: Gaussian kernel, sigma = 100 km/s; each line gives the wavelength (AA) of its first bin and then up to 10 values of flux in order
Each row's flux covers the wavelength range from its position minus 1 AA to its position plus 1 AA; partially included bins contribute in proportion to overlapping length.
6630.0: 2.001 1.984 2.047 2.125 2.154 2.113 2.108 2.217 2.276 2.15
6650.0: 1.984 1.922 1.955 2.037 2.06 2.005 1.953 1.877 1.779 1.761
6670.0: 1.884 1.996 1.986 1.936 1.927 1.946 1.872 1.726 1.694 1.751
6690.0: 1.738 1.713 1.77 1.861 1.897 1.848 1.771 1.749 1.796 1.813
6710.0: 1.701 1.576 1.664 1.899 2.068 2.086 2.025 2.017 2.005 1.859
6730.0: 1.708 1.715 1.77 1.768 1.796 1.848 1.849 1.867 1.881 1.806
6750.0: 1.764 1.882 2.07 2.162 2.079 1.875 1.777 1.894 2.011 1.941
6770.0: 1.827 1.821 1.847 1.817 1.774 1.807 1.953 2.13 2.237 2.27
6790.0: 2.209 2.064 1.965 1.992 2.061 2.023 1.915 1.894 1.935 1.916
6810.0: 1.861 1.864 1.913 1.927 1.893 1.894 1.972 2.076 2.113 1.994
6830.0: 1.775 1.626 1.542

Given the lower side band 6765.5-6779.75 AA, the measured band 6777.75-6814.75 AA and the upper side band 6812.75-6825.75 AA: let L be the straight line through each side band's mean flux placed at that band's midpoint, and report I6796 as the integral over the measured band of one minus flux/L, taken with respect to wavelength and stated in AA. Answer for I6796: -1.7 AA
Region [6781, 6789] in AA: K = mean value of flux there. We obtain 2.15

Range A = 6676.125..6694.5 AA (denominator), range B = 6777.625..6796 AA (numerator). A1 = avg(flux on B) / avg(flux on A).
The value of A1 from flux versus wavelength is 1.1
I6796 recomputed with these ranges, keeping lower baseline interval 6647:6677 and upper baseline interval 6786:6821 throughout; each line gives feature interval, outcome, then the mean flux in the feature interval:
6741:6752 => 0.74 AA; 1.84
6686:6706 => 1.79 AA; 1.78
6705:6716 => 1.32 AA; 1.73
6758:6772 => 0.56 AA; 1.9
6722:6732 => 0.38 AA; 1.89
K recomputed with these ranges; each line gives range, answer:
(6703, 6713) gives 1.73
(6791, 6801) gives 2.02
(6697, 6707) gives 1.81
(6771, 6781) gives 1.81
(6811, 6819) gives 1.9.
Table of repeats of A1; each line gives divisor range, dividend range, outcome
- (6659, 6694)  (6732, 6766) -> 1.01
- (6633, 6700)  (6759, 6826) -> 1.00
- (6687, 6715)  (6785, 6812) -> 1.15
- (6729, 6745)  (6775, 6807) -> 1.12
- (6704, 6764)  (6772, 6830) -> 1.06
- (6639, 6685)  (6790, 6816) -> 0.99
